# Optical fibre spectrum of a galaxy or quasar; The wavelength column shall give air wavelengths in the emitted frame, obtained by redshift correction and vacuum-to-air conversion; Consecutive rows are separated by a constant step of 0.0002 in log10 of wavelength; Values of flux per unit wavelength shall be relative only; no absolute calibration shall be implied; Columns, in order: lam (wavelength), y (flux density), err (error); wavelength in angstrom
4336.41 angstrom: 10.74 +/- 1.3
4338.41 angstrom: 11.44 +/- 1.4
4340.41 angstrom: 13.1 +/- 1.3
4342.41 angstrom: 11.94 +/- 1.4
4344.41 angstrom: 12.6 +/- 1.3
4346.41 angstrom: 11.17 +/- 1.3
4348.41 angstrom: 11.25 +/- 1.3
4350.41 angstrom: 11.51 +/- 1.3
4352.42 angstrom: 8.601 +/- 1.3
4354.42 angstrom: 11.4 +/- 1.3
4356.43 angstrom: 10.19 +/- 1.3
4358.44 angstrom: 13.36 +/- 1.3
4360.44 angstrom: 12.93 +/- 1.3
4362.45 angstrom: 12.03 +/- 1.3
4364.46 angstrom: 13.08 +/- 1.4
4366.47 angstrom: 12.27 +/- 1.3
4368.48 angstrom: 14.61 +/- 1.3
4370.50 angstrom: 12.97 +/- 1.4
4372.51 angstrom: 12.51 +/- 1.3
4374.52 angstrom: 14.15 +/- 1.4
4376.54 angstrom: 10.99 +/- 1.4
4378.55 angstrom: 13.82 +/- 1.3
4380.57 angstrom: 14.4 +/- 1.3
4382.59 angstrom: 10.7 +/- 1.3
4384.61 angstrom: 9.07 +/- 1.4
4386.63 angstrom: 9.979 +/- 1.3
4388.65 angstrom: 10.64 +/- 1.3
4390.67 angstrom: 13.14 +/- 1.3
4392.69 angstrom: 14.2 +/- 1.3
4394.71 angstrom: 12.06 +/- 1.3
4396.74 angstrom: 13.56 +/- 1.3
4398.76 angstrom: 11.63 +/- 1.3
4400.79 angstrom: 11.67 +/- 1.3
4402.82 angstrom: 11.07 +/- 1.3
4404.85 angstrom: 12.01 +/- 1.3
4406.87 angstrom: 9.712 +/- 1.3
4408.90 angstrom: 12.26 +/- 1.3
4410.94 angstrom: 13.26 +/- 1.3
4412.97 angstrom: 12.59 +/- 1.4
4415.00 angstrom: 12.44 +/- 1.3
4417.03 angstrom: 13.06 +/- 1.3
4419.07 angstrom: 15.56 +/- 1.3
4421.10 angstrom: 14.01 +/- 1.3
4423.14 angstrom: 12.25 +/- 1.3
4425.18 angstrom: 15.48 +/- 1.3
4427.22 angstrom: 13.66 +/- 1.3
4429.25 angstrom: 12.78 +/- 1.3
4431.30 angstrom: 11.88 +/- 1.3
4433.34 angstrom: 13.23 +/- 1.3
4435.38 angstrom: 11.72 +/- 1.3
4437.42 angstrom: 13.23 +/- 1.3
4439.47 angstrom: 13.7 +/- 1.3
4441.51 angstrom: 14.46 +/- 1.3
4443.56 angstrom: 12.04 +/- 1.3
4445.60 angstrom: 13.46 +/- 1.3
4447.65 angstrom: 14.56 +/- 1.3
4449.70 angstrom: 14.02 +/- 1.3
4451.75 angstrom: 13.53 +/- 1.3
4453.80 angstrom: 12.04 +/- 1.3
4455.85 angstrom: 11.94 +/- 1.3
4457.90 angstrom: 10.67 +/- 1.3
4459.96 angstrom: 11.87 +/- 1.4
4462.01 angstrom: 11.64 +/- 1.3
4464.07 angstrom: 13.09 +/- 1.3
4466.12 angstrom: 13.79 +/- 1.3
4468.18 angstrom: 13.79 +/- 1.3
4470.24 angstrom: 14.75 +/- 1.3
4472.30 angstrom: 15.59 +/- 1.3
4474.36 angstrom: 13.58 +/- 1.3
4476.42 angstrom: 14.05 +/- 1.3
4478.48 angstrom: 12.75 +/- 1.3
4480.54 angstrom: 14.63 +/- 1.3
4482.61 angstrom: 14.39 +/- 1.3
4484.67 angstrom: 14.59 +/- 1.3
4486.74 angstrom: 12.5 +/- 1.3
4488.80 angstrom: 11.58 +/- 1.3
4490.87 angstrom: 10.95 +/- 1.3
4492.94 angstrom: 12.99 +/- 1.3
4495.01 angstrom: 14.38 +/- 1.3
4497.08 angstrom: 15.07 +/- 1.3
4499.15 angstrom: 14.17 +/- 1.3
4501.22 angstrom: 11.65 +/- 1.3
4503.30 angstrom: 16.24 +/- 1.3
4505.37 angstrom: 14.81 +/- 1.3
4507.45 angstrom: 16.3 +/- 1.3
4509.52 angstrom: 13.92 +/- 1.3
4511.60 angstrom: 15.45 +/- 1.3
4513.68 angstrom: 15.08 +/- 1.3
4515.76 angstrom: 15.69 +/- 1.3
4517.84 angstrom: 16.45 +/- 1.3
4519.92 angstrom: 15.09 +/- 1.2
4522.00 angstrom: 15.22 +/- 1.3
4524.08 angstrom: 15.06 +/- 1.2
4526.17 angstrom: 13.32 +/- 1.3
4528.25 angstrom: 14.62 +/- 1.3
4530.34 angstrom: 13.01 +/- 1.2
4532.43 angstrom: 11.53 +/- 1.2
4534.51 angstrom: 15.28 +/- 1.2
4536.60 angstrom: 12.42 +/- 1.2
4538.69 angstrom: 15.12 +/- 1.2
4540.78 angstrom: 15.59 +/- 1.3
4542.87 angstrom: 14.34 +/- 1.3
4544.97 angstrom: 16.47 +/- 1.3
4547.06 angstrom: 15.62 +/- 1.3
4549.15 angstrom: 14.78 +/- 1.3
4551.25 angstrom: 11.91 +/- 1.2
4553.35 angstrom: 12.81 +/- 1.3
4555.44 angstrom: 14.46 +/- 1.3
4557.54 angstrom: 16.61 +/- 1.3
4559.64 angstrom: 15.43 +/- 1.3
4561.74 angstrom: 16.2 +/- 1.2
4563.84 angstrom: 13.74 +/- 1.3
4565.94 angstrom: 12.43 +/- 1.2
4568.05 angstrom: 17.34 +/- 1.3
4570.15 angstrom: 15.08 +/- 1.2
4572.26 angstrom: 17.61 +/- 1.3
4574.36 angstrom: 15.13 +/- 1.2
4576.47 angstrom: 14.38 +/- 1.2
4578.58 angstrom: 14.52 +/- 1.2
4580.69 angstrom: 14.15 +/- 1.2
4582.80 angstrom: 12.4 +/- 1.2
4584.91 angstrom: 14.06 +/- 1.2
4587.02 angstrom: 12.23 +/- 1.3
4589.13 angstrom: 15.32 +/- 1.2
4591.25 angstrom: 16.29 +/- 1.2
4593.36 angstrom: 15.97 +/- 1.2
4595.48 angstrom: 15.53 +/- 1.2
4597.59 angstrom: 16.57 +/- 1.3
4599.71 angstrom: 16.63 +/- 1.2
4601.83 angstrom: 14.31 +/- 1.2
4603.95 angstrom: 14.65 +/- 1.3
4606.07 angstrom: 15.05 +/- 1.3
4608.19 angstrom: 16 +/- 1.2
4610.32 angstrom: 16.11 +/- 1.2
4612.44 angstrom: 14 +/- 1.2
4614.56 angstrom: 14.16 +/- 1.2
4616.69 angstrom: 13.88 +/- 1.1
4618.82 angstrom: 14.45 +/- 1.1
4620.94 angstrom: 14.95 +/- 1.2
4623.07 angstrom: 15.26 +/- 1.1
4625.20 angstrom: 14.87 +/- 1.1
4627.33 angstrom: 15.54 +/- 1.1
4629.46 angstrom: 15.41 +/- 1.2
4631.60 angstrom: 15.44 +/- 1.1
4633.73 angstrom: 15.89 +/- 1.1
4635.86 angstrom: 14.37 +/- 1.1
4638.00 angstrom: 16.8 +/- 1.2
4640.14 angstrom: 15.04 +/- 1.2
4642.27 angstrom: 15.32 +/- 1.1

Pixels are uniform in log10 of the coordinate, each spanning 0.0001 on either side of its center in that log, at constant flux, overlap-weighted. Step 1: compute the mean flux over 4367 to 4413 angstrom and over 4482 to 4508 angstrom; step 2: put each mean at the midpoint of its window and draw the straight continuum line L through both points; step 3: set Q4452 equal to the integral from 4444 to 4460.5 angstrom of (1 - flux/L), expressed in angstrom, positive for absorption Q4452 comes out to 0.5 angstrom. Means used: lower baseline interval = 12.2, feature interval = 12.8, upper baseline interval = 13.8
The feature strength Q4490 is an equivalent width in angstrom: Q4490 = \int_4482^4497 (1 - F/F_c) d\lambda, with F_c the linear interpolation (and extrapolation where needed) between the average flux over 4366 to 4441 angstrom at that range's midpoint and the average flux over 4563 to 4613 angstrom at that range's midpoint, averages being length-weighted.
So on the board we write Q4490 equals 0.6 angstrom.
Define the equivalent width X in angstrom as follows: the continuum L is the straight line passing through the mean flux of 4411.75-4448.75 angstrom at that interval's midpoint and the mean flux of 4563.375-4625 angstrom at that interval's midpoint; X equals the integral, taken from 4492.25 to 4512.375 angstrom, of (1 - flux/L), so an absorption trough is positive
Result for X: -0.7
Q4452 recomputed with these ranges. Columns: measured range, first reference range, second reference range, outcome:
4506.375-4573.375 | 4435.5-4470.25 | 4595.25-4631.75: -3.1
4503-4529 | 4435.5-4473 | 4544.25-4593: -2.1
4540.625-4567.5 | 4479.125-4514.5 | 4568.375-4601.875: 0.1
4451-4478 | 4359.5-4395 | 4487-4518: 1.2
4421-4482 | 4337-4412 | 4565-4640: -1.0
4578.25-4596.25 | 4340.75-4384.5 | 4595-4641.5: 0.5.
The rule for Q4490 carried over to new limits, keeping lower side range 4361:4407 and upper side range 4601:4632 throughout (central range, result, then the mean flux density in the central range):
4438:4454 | -0.7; 13.5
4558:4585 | -0.9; 14.9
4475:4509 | -0.8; 13.8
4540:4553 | -0.5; 14.7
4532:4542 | -0.1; 14.2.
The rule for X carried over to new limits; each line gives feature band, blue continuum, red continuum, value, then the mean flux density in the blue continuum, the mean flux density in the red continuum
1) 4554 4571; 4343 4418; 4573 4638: -0.8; 12.1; 15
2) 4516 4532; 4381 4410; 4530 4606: -0.8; 11.6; 14.7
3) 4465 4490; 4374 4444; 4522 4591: -0.6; 12.6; 14.5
